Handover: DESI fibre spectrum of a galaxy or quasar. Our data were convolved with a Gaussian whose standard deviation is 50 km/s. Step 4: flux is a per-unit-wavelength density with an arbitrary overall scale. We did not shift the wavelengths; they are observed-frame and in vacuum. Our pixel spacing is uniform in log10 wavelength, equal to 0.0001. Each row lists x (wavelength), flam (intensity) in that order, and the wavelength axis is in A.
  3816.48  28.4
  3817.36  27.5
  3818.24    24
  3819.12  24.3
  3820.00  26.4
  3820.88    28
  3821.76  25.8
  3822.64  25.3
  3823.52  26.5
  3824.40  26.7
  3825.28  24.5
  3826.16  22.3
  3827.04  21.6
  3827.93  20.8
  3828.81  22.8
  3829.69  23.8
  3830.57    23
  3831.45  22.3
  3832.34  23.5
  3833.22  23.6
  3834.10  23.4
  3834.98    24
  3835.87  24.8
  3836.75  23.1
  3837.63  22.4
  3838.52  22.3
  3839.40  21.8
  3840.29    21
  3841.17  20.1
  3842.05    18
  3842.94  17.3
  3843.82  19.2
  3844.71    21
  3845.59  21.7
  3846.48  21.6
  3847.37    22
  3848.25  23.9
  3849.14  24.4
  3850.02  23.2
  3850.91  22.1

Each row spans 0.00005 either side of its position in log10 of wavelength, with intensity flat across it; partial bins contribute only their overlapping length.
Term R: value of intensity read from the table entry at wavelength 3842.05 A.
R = 18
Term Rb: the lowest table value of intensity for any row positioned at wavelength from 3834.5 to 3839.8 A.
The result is 21.8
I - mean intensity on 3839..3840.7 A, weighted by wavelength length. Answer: 21.3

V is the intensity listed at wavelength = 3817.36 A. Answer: 27.5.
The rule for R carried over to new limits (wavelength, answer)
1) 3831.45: 22.3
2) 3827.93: 20.8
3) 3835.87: 24.8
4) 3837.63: 22.4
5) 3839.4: 21.8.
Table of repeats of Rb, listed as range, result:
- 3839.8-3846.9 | 17.3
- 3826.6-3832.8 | 20.8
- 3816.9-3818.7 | 24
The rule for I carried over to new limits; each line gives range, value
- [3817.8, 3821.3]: 25.6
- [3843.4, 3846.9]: 20.9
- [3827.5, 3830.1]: 22.5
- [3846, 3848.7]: 22.4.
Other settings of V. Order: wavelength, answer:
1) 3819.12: 24.3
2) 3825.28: 24.5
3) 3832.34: 23.5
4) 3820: 26.4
